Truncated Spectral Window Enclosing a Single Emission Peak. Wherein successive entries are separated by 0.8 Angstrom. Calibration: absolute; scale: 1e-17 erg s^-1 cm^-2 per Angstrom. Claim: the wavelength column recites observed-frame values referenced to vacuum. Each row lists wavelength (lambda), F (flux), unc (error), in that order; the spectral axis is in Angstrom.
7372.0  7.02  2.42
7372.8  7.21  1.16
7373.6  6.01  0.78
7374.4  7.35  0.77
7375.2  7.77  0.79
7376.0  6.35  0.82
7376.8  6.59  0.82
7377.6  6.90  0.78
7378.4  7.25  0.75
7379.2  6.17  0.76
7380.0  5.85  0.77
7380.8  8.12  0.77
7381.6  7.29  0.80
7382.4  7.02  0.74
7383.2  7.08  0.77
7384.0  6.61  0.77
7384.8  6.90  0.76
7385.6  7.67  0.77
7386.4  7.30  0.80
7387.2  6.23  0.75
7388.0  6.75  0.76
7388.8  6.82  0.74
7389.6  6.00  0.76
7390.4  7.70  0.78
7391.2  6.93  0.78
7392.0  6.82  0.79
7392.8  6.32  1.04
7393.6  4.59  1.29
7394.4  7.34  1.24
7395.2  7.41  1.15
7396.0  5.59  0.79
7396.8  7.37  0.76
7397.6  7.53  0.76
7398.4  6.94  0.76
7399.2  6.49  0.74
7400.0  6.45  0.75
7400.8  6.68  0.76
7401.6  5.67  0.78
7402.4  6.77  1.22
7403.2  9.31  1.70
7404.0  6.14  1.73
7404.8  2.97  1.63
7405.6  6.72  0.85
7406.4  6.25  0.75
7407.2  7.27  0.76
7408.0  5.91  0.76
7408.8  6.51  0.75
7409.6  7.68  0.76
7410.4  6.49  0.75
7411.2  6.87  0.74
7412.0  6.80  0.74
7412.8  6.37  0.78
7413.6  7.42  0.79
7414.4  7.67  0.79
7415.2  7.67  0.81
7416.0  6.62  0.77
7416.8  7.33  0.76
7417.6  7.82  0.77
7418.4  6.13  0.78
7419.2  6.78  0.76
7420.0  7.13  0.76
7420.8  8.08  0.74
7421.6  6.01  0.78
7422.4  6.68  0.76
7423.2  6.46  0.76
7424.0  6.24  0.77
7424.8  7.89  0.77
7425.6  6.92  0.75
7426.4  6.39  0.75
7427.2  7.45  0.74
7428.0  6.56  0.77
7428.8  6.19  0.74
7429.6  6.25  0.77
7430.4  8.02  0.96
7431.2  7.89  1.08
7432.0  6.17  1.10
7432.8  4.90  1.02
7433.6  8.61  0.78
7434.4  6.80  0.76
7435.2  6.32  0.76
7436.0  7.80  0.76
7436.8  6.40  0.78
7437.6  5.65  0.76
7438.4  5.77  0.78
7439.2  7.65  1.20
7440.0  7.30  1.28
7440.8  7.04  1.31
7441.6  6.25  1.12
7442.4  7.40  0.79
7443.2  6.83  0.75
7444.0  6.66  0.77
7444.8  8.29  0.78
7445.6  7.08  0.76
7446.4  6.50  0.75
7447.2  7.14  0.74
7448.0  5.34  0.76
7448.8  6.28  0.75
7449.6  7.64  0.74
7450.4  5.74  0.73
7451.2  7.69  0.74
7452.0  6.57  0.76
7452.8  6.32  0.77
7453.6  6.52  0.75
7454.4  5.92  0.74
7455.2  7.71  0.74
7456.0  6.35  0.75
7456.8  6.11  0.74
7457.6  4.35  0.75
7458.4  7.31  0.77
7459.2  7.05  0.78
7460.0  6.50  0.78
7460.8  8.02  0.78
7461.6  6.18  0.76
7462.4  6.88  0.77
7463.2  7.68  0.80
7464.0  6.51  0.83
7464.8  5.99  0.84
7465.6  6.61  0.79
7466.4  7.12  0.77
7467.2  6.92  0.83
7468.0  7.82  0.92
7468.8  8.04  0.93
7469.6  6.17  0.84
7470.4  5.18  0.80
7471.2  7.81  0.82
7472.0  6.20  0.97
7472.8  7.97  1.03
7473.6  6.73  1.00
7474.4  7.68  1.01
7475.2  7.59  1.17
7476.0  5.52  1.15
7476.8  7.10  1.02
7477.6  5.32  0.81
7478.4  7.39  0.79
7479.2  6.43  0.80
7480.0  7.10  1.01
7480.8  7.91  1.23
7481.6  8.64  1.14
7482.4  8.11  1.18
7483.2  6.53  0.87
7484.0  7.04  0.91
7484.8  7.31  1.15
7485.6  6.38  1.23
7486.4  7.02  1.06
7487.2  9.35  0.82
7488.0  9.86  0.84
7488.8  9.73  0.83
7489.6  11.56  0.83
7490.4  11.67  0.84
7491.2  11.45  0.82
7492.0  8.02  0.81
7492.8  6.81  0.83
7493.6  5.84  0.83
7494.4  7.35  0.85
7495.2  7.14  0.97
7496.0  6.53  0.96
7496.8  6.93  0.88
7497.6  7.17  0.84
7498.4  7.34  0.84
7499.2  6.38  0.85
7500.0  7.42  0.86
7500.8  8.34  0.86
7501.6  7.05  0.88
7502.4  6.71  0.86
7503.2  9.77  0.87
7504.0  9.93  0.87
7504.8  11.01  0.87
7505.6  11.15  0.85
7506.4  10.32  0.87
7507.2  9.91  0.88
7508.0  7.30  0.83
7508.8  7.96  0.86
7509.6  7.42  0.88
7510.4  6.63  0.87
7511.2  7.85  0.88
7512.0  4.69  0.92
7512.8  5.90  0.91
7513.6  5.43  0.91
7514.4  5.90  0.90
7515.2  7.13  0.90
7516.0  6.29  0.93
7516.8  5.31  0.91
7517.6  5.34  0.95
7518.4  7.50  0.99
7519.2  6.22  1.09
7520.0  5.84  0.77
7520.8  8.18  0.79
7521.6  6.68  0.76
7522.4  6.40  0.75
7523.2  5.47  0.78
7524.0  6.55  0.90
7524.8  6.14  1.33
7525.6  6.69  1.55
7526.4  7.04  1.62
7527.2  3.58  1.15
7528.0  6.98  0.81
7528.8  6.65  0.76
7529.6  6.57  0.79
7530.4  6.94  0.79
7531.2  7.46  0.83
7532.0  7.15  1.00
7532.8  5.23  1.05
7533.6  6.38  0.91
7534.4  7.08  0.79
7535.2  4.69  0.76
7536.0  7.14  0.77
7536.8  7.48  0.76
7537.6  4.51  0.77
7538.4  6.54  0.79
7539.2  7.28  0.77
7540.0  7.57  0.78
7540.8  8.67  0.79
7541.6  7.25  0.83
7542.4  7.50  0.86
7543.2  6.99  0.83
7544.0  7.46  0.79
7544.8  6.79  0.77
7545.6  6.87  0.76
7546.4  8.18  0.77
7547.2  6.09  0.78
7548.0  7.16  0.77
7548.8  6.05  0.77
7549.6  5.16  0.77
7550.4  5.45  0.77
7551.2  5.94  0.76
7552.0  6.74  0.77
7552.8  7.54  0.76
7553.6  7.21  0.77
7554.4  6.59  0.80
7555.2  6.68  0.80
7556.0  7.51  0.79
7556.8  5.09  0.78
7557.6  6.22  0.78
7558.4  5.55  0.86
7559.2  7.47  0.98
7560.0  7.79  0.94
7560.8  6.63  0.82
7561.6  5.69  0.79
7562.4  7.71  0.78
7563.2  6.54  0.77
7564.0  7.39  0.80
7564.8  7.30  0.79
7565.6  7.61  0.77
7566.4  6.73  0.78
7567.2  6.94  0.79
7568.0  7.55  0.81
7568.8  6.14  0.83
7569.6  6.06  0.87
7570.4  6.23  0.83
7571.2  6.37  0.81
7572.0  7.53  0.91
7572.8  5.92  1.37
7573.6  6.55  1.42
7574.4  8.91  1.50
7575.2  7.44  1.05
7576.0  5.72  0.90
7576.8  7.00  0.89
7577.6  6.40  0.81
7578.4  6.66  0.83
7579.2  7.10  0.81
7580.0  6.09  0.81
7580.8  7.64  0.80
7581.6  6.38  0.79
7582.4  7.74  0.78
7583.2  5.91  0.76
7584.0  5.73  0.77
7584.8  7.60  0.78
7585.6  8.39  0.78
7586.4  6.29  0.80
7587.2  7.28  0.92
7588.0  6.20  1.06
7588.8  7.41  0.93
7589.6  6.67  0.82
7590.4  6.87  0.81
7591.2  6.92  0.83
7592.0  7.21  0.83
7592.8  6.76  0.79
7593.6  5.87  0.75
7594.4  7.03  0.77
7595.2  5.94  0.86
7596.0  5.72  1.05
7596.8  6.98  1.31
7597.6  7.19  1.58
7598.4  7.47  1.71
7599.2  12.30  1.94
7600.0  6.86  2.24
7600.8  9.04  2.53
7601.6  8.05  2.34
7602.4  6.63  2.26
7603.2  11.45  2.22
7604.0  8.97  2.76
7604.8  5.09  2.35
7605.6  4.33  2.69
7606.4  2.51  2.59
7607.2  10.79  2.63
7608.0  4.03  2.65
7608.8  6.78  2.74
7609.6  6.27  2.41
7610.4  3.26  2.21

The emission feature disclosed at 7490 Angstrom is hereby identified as [S II]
